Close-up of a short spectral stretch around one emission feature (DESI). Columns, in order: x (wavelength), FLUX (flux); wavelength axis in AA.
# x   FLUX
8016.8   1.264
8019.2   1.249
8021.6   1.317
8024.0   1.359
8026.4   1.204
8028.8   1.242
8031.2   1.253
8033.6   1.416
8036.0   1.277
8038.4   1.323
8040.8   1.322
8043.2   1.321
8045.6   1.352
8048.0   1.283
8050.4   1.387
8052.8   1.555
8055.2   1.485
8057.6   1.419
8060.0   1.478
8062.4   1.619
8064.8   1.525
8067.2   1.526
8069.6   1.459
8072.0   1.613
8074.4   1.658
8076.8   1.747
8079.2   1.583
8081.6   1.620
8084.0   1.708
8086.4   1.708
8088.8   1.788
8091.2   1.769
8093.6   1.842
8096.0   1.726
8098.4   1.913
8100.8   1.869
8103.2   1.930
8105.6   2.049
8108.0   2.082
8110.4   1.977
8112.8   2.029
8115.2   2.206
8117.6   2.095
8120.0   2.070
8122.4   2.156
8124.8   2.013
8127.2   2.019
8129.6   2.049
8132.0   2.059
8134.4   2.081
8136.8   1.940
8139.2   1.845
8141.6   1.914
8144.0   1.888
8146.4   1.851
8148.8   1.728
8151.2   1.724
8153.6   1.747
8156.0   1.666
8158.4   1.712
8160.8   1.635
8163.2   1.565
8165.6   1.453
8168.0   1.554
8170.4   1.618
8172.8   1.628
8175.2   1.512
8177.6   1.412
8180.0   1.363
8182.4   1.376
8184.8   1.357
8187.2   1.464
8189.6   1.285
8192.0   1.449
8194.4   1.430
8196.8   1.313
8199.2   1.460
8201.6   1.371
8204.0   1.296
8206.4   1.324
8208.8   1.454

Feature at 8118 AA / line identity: Mg II 2798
